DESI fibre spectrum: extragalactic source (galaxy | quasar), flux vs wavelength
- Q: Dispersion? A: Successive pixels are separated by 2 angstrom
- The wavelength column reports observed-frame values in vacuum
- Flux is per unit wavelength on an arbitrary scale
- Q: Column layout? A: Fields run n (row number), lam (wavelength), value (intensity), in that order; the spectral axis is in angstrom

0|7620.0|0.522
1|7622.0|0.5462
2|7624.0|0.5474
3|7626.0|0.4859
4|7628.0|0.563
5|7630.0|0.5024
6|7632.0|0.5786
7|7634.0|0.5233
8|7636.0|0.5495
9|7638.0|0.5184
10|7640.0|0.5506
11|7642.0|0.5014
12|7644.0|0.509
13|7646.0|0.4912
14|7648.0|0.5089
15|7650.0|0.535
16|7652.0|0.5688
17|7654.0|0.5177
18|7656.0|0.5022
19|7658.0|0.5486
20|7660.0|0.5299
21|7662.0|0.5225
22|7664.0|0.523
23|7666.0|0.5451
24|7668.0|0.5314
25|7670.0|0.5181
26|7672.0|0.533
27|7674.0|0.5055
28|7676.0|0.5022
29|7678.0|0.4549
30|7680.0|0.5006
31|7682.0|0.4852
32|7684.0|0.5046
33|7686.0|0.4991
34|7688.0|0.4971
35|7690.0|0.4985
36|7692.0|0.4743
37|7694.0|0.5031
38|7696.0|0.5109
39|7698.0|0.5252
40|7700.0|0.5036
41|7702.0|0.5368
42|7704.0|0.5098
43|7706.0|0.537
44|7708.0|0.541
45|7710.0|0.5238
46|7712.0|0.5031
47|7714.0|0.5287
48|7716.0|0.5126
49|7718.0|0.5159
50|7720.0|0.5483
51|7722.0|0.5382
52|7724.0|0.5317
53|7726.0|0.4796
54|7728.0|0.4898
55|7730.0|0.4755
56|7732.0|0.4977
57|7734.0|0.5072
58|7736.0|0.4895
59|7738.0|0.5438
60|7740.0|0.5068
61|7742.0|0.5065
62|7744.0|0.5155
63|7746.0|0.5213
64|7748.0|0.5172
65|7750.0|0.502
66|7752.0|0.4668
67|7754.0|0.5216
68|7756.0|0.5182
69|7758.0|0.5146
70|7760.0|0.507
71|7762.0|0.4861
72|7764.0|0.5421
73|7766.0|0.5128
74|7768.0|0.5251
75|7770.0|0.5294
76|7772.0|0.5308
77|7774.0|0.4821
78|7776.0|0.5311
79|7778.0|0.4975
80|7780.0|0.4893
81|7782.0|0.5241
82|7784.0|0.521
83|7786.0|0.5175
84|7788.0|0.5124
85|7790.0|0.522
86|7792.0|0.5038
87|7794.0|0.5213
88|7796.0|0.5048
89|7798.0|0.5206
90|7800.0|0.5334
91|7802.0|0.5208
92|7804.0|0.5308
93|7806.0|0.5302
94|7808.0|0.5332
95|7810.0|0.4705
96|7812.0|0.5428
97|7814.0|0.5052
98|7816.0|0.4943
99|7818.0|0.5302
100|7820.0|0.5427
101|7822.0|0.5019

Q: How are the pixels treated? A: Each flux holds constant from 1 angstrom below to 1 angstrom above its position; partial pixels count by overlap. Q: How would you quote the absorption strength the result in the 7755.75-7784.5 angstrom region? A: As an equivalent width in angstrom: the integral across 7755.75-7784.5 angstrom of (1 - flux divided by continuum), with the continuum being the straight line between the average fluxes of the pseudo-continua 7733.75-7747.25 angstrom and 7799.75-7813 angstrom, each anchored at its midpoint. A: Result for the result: 0.2 angstrom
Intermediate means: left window 0.513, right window 0.523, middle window 0.514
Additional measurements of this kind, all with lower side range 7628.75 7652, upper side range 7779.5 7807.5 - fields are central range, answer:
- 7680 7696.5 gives 0.88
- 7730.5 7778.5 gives 0.89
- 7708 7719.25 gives 0.07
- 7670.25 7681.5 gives 0.54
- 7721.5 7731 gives 0.39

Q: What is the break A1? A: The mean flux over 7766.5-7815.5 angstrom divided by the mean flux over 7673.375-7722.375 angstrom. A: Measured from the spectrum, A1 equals 1.0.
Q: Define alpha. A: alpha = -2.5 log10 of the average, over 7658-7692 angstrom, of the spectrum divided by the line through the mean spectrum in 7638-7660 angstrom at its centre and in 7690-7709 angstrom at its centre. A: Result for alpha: 0.020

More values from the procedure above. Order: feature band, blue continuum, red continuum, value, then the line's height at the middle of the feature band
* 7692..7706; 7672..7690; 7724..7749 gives -0.03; 0.499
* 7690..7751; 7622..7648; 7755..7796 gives 0.01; 0.519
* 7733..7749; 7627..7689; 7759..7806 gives 0.01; 0.517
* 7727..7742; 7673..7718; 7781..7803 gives 0.02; 0.512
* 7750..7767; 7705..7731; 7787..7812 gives 0.02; 0.518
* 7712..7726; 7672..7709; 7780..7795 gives -0.03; 0.509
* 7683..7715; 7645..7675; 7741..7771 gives 0.02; 0.52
